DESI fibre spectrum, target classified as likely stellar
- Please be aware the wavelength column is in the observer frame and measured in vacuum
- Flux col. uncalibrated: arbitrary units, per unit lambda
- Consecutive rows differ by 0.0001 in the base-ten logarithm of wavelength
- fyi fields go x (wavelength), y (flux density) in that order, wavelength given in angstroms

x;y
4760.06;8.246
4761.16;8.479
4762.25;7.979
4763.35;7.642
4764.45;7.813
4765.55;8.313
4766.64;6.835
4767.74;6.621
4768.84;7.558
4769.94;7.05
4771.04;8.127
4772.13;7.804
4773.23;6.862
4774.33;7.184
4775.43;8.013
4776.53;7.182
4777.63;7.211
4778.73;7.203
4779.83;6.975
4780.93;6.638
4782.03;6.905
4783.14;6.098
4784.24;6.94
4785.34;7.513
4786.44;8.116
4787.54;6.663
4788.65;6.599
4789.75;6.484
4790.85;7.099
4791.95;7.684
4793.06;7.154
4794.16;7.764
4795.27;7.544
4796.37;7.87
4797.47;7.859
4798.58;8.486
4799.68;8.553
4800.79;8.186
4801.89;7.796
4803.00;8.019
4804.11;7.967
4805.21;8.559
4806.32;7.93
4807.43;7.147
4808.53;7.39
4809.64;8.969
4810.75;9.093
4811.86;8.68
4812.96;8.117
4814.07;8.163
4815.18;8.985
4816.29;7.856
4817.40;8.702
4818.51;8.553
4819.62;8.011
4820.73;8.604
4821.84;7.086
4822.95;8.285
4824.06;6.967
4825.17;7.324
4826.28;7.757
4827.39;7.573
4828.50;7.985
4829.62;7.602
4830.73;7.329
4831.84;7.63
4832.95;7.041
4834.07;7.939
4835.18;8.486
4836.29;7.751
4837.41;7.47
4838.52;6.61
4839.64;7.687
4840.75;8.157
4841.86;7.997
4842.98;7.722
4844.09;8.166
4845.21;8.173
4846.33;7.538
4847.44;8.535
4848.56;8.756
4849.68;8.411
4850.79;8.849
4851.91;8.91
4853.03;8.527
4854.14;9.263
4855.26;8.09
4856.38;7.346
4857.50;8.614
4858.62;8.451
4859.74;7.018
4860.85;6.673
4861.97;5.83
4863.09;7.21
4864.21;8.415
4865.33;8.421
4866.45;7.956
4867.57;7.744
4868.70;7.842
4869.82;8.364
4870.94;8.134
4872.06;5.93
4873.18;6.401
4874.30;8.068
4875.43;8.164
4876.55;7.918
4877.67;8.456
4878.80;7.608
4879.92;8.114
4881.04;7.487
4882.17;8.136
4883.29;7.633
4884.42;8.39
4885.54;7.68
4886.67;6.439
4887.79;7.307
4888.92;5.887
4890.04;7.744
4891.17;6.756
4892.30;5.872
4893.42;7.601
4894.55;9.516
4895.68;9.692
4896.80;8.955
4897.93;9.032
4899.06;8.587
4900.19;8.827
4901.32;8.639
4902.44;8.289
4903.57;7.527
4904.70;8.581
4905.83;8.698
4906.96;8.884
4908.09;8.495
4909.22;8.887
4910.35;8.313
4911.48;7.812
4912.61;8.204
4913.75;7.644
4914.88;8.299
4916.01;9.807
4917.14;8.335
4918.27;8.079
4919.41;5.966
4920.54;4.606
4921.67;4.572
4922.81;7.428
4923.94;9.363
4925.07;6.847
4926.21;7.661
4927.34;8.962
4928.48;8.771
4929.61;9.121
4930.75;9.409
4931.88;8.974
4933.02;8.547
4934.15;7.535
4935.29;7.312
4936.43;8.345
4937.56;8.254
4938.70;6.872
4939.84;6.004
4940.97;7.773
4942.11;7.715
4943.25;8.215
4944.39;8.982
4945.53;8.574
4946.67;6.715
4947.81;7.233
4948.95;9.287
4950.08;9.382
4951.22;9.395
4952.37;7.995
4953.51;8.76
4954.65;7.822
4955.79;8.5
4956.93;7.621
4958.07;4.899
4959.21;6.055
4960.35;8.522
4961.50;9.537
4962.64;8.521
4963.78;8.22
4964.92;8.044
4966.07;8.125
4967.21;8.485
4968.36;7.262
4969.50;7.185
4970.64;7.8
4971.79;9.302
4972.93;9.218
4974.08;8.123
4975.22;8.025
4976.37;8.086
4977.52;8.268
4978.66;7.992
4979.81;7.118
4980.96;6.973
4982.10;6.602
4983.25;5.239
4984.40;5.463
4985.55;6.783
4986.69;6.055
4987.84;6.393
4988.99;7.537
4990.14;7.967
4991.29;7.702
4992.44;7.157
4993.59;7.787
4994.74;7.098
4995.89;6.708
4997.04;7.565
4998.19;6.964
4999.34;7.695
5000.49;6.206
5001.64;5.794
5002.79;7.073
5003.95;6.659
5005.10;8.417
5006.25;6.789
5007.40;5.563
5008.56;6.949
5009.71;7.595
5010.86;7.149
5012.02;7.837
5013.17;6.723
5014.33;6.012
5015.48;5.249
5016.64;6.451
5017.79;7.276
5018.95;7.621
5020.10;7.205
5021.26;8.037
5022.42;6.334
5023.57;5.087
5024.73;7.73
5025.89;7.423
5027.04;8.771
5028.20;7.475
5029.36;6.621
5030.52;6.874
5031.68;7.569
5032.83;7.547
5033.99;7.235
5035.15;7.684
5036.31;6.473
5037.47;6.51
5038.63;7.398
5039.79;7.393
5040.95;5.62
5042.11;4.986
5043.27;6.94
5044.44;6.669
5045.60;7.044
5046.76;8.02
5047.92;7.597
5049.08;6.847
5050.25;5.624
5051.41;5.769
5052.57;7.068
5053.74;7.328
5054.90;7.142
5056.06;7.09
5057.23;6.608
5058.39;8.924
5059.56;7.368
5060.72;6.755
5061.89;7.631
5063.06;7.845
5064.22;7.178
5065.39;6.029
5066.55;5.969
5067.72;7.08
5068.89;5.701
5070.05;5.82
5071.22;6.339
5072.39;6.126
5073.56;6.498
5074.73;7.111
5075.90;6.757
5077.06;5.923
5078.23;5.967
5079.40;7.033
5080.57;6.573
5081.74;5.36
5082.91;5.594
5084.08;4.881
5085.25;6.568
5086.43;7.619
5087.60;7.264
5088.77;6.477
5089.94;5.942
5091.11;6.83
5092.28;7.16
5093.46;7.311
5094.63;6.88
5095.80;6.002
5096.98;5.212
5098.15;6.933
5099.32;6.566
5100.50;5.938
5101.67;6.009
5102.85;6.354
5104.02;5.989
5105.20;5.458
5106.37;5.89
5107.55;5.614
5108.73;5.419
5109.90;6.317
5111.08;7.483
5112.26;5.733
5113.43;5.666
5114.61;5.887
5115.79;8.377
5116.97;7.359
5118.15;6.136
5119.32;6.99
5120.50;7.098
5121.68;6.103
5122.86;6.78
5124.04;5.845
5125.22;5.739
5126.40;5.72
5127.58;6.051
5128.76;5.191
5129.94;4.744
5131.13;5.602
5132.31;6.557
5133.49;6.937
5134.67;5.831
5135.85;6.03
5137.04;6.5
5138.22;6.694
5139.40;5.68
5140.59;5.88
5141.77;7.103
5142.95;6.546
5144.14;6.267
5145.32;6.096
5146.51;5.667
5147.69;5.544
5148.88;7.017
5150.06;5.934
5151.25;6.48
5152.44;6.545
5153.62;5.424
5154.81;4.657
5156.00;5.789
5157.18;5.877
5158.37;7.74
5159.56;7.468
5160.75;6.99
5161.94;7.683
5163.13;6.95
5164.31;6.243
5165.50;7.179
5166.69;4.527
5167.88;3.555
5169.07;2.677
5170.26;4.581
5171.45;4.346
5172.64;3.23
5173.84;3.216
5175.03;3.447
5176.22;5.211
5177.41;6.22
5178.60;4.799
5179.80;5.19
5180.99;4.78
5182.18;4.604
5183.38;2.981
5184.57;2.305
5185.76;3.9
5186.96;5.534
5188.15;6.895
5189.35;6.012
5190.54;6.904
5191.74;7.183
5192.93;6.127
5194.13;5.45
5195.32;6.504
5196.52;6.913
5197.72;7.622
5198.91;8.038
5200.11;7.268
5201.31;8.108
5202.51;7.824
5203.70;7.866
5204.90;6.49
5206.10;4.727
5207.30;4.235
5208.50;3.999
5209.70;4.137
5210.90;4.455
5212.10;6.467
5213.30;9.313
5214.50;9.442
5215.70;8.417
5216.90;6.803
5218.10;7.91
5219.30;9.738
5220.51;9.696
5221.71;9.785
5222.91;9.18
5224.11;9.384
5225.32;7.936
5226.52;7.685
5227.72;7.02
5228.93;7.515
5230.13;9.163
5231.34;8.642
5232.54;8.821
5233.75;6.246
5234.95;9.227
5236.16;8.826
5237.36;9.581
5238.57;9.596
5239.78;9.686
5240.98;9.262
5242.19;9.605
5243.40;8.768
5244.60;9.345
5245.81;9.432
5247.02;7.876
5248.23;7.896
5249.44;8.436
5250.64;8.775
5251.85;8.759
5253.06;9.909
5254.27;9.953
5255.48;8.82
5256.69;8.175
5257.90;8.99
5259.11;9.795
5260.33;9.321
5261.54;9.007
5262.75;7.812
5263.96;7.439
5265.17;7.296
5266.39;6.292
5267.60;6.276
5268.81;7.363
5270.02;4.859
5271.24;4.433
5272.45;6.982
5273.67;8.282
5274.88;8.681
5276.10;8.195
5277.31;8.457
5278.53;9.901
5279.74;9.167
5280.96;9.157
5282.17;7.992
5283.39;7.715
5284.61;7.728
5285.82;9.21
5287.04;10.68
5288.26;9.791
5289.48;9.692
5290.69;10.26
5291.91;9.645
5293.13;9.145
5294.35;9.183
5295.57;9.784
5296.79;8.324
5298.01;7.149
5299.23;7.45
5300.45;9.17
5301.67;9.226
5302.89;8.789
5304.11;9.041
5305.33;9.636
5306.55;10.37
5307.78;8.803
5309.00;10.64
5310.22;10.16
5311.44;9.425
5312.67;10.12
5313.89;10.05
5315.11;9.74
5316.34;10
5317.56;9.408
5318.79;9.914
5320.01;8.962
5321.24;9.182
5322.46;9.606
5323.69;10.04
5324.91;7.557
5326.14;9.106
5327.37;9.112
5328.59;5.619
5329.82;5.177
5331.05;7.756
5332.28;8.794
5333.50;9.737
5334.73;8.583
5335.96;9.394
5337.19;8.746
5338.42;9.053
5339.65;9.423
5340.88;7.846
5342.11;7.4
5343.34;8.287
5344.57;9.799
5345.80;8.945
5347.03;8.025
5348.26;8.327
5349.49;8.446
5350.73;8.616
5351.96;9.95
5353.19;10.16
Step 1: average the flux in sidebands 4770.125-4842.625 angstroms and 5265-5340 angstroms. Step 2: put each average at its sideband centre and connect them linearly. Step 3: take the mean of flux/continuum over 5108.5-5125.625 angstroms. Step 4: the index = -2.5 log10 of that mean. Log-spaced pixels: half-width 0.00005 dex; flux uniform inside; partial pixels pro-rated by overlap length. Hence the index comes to 0.27 mag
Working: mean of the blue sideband 7.69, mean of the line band 6.49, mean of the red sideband 8.71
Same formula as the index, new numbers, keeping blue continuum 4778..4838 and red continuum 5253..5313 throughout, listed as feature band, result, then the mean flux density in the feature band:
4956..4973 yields 0.018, 7.9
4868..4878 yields 0.024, 7.68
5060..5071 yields 0.228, 6.67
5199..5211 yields 0.368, 6.06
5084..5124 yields 0.278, 6.43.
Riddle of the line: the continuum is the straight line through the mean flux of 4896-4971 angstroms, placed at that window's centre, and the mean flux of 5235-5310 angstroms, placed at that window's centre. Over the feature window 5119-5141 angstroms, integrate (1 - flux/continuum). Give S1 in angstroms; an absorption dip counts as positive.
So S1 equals 6.1 angstroms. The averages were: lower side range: 8.05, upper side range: 8.7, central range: 6.09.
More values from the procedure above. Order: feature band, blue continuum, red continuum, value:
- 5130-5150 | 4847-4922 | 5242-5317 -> 5.33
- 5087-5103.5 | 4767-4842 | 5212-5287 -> 3.39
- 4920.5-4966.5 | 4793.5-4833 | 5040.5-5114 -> -4.42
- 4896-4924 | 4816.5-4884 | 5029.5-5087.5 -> -1.95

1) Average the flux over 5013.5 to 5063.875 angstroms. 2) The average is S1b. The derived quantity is 7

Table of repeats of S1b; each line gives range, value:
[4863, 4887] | 7.77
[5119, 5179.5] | 5.81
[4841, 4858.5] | 8.33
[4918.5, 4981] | 7.9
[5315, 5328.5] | 9.17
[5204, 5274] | 7.99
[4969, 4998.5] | 7.35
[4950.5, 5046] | 7.26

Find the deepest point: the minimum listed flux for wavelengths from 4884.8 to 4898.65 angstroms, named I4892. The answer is 5.872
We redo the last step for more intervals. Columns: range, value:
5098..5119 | 5.419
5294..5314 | 7.149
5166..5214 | 2.305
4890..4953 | 4.572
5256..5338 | 4.433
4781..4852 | 6.098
